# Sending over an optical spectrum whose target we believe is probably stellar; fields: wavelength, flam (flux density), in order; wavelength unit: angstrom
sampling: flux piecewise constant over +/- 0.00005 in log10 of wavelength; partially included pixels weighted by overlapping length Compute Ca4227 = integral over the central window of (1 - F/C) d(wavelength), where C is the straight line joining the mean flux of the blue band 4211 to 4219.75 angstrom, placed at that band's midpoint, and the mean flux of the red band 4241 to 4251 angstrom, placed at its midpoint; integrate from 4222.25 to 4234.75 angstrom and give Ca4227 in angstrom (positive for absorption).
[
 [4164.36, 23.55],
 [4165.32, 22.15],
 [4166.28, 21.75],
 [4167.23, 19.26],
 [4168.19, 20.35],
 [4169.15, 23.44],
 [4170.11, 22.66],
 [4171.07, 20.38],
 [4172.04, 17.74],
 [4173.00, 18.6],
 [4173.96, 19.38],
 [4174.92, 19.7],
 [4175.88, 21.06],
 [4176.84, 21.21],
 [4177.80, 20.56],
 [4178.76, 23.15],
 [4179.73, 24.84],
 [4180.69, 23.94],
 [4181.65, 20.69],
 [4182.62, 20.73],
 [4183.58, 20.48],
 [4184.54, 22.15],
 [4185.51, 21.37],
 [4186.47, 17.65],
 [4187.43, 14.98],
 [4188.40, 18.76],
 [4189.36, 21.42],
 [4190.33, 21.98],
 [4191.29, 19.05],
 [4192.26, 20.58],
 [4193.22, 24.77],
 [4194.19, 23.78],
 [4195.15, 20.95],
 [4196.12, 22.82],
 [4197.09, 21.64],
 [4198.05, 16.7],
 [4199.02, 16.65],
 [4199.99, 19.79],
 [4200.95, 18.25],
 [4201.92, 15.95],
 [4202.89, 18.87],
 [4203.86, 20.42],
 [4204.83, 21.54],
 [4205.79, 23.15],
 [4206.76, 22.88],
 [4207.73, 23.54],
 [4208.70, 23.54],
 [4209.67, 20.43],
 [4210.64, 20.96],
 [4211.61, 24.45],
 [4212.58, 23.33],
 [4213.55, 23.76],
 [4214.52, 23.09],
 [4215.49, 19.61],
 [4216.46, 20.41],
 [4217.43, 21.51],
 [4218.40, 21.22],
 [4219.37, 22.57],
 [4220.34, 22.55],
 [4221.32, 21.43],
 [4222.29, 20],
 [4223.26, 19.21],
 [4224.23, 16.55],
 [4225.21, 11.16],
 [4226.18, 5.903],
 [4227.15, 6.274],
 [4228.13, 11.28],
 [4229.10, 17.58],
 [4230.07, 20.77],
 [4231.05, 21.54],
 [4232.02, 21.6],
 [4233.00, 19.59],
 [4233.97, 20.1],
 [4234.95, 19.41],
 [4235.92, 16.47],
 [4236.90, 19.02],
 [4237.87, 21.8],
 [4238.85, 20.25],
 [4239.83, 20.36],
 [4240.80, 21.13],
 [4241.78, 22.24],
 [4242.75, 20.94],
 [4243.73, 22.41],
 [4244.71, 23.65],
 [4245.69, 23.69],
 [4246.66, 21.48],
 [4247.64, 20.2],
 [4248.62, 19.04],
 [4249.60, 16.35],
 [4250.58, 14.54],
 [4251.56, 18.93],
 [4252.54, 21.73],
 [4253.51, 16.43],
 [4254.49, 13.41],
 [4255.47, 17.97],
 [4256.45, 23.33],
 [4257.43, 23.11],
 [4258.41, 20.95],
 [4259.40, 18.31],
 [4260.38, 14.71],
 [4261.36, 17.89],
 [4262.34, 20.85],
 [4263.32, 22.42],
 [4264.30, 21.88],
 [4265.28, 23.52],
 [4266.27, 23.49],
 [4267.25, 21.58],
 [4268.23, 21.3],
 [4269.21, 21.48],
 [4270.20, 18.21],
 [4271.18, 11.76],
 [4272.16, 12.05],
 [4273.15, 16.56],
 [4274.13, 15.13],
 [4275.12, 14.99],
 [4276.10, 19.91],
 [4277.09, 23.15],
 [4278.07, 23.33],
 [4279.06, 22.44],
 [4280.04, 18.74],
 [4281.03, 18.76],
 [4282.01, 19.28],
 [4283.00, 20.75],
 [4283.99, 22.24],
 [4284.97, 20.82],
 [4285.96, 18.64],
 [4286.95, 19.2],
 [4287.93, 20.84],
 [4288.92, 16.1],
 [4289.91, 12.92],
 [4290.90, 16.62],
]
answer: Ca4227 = 3.05 angstrom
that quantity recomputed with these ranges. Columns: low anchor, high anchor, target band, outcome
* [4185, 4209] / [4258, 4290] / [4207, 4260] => 0.6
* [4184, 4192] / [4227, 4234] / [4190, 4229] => -2.2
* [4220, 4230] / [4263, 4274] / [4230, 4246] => -4.2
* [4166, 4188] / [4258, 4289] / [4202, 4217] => -1.2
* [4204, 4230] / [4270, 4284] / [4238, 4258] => -1.2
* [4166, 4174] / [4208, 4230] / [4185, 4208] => -0.7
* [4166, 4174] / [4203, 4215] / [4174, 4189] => 0.2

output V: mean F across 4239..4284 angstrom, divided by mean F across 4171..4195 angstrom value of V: 0.95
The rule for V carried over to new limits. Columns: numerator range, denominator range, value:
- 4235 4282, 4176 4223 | 0.93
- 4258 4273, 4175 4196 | 0.91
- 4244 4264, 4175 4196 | 0.92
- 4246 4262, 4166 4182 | 0.89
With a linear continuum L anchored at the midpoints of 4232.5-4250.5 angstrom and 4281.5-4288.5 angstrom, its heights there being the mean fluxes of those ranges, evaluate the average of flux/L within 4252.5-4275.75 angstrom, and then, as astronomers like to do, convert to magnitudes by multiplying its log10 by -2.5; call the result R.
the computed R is 0.079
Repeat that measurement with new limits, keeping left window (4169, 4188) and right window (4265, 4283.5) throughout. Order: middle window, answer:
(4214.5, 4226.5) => 0.065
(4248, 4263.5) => 0.047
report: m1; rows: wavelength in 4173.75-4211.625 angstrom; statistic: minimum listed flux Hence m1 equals 14.98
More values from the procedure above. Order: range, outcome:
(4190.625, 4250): 5.903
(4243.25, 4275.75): 11.76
